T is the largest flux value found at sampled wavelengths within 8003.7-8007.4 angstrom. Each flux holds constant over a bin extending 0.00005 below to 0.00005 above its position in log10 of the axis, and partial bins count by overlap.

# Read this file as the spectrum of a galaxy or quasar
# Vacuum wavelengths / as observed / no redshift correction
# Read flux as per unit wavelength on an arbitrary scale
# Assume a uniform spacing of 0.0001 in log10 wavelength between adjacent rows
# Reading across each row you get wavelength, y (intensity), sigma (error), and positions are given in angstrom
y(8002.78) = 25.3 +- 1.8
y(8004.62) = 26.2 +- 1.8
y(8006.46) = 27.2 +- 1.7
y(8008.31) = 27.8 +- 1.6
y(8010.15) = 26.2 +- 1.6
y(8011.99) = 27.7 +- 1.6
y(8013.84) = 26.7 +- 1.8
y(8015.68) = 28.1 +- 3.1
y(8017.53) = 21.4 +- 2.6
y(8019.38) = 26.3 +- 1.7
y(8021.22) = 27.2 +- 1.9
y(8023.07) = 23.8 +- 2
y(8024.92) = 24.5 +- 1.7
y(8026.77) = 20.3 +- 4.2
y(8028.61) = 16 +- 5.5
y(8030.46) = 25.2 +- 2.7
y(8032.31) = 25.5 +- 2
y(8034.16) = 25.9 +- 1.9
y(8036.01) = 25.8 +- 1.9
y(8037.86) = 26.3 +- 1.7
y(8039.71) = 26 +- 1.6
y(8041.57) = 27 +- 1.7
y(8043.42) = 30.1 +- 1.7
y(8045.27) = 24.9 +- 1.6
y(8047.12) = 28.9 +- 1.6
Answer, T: 27.2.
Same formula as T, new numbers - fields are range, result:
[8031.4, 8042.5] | 27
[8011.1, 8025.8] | 28.1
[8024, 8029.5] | 24.5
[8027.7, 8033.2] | 25.5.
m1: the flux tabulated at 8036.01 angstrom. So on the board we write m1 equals 25.8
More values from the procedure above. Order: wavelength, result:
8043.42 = 30.1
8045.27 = 24.9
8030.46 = 25.2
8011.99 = 27.7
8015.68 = 28.1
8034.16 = 25.9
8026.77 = 20.3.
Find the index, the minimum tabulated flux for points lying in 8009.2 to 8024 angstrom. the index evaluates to 21.4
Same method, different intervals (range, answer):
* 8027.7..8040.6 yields 16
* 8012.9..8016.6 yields 26.7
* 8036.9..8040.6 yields 26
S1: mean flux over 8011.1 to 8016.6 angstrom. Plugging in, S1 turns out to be 27.5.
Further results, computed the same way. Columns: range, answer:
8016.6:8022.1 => 24.9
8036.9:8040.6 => 26.2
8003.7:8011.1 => 26.9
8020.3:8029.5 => 22.4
